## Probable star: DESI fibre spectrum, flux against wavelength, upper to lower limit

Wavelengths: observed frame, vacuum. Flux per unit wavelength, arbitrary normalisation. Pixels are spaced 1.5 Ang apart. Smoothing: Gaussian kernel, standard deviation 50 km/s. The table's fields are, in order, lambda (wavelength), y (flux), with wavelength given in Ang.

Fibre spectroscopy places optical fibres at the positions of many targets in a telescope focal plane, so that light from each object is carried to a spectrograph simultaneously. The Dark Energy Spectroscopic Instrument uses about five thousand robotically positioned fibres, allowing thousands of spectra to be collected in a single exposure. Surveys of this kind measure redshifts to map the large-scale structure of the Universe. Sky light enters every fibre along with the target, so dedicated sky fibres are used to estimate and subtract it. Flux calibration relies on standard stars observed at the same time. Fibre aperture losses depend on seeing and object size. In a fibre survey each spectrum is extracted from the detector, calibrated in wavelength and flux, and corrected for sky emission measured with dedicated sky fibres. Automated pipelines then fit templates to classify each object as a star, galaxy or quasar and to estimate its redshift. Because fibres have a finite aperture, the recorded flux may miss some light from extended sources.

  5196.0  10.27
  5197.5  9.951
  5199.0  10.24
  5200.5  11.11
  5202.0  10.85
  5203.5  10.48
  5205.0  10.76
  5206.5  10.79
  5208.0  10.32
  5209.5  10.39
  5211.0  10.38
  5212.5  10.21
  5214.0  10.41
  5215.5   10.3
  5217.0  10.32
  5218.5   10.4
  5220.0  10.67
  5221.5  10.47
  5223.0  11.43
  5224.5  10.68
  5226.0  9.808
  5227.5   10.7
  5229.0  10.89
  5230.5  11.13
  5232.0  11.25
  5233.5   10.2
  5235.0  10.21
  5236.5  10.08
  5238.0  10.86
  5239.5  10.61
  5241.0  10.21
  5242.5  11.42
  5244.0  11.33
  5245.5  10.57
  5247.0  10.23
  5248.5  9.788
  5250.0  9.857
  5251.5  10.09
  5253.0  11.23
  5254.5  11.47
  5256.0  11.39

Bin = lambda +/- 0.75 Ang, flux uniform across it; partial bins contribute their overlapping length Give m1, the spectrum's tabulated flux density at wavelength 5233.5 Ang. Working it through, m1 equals 10.2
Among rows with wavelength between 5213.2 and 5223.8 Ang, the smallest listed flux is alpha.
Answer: 10.3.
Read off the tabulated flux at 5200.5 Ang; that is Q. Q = 11.11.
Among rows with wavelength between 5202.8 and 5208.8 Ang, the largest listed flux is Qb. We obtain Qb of 10.79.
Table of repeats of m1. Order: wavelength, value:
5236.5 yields 10.08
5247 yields 10.23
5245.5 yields 10.57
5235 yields 10.21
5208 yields 10.32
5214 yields 10.41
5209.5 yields 10.39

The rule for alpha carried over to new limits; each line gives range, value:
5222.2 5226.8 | 9.808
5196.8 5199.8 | 9.951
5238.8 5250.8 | 9.788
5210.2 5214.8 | 10.21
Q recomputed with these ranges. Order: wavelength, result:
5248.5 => 9.788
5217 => 10.32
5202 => 10.85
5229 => 10.89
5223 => 11.43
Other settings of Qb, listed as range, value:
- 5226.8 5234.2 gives 11.25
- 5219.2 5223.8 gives 11.43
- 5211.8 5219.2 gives 10.41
